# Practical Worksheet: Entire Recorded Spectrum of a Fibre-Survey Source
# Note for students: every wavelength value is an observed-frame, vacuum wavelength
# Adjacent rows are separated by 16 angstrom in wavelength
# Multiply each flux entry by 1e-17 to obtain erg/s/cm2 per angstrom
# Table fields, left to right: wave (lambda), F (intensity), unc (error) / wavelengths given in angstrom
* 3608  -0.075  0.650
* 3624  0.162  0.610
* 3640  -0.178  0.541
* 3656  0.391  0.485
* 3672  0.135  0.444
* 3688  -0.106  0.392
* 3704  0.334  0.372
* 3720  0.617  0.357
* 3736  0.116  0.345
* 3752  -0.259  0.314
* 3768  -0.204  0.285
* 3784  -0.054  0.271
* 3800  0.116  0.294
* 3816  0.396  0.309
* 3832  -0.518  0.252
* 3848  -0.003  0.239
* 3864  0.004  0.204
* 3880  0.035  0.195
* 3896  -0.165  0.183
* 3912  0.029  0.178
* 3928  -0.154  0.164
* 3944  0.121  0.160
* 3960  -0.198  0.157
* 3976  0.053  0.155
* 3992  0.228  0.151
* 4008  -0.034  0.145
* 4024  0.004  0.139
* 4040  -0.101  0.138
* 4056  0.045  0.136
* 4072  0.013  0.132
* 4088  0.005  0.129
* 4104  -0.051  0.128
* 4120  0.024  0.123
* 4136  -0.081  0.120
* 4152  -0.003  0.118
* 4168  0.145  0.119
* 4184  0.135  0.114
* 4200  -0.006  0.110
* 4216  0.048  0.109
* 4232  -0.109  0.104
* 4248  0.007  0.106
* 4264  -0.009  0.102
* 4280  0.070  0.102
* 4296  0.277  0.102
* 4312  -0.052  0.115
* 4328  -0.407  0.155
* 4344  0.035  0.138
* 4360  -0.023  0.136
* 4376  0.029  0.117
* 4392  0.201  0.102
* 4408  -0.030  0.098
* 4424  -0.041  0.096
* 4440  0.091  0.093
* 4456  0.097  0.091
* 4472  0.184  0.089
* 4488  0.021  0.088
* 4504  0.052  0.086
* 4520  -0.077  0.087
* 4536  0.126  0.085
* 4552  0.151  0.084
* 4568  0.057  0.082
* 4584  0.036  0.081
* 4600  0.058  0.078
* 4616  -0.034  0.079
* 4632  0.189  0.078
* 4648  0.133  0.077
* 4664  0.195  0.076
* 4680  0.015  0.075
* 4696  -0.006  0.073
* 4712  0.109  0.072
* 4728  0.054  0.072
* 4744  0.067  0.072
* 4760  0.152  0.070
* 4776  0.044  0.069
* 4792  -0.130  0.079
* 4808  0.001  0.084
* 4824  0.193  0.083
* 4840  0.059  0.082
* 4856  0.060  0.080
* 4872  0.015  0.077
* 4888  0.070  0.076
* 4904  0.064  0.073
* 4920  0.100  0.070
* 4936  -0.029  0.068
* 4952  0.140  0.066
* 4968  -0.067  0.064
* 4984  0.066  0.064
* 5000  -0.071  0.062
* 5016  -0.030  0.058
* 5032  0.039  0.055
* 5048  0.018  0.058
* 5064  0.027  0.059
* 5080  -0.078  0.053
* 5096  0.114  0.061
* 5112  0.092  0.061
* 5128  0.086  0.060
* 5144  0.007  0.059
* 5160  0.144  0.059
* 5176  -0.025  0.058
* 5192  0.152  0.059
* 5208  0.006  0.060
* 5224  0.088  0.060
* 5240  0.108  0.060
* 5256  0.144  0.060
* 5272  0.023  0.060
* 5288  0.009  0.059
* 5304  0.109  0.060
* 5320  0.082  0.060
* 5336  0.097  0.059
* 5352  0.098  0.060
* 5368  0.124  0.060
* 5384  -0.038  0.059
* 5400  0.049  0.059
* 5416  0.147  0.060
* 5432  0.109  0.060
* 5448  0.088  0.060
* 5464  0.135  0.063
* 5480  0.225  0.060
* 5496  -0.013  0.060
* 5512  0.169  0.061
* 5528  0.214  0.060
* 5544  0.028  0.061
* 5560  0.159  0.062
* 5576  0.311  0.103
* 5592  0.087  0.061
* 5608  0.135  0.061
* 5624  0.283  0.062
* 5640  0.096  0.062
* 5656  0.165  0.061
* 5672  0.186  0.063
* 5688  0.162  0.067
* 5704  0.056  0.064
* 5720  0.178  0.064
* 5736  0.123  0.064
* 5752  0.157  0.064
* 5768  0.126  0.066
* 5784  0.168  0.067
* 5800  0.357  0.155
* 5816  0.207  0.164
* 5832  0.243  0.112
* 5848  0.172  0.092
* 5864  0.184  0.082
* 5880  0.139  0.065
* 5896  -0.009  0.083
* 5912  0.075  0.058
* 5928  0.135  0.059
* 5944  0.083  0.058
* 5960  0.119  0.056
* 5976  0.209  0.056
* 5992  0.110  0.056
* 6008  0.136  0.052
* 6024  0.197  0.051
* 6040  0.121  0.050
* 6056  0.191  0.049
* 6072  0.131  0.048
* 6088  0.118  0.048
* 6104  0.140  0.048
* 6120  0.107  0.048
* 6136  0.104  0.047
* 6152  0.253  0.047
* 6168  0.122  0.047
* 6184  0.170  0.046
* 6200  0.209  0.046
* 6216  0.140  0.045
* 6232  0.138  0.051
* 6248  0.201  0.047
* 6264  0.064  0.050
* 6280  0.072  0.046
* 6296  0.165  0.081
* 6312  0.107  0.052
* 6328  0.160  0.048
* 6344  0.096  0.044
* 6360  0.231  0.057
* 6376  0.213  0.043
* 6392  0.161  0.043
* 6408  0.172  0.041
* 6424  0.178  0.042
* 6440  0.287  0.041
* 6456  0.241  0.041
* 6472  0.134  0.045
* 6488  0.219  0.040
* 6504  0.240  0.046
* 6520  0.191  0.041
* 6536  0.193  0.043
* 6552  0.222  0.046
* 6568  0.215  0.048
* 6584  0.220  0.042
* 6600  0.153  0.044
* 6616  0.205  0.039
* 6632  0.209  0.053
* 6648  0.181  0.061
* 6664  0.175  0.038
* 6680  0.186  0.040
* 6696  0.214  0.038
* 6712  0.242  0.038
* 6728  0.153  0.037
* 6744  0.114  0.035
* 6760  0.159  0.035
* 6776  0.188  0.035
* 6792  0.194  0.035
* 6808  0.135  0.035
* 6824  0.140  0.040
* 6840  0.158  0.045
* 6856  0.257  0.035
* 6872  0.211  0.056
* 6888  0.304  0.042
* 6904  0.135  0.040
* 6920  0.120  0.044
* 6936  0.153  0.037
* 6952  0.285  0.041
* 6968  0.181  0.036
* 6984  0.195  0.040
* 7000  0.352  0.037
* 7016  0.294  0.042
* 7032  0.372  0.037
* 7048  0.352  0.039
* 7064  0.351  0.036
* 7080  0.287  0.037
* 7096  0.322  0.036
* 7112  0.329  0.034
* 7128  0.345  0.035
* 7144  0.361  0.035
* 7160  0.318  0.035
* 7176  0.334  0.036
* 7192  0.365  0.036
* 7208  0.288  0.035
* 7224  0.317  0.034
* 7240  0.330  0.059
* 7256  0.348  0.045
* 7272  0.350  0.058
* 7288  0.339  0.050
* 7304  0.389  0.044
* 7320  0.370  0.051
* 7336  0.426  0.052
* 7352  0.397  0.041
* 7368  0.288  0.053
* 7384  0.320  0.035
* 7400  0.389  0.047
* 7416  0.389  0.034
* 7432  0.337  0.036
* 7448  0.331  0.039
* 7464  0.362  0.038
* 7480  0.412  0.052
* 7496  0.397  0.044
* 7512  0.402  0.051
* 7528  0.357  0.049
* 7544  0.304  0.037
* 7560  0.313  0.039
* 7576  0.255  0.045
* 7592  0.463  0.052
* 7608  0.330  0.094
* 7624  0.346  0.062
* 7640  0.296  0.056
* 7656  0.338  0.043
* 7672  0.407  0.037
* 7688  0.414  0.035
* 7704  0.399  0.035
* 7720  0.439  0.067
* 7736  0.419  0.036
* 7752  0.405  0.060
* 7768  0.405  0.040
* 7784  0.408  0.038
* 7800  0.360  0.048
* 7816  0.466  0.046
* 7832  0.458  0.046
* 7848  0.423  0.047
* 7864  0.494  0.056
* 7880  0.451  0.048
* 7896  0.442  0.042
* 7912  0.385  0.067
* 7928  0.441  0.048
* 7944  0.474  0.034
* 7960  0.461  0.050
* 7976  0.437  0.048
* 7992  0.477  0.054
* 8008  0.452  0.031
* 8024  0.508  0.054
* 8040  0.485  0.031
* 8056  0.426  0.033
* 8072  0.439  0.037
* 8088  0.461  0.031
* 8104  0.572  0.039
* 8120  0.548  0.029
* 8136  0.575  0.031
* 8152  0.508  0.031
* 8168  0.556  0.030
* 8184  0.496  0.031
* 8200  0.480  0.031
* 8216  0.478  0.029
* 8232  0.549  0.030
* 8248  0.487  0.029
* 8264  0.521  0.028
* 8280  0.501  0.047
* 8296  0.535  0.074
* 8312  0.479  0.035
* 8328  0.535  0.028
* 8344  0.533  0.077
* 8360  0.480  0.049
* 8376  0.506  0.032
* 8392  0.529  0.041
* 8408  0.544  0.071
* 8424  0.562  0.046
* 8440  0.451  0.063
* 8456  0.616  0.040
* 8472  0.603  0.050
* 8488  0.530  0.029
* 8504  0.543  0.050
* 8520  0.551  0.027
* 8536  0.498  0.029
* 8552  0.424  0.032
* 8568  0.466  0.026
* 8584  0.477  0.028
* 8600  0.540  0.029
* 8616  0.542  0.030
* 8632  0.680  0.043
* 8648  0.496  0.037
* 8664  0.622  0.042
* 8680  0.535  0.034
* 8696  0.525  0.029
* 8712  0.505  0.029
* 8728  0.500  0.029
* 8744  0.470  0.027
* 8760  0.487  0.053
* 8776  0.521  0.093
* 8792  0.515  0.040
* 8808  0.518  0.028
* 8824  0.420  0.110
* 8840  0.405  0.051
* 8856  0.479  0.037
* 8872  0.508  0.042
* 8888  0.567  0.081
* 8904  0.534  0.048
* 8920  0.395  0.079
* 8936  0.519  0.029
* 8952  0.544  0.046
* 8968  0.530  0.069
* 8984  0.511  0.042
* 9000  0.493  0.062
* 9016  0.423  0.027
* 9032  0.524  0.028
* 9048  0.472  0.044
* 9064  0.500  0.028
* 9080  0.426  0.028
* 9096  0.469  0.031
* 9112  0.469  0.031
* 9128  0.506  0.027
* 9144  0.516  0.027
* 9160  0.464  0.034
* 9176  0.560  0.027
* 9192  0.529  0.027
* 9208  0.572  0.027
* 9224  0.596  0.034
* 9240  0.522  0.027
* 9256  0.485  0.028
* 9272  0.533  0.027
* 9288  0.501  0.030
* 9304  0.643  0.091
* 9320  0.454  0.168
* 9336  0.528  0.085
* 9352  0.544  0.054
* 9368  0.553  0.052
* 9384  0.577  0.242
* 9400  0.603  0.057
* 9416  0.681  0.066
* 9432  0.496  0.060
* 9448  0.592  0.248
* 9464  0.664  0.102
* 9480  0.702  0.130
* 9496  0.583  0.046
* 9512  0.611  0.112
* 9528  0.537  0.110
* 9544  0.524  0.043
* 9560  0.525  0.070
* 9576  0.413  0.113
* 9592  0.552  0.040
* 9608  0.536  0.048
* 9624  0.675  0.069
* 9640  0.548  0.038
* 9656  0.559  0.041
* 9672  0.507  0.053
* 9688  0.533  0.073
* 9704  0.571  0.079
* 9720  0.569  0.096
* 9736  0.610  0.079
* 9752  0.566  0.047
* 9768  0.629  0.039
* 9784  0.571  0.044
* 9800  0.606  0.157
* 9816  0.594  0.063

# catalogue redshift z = 0.76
